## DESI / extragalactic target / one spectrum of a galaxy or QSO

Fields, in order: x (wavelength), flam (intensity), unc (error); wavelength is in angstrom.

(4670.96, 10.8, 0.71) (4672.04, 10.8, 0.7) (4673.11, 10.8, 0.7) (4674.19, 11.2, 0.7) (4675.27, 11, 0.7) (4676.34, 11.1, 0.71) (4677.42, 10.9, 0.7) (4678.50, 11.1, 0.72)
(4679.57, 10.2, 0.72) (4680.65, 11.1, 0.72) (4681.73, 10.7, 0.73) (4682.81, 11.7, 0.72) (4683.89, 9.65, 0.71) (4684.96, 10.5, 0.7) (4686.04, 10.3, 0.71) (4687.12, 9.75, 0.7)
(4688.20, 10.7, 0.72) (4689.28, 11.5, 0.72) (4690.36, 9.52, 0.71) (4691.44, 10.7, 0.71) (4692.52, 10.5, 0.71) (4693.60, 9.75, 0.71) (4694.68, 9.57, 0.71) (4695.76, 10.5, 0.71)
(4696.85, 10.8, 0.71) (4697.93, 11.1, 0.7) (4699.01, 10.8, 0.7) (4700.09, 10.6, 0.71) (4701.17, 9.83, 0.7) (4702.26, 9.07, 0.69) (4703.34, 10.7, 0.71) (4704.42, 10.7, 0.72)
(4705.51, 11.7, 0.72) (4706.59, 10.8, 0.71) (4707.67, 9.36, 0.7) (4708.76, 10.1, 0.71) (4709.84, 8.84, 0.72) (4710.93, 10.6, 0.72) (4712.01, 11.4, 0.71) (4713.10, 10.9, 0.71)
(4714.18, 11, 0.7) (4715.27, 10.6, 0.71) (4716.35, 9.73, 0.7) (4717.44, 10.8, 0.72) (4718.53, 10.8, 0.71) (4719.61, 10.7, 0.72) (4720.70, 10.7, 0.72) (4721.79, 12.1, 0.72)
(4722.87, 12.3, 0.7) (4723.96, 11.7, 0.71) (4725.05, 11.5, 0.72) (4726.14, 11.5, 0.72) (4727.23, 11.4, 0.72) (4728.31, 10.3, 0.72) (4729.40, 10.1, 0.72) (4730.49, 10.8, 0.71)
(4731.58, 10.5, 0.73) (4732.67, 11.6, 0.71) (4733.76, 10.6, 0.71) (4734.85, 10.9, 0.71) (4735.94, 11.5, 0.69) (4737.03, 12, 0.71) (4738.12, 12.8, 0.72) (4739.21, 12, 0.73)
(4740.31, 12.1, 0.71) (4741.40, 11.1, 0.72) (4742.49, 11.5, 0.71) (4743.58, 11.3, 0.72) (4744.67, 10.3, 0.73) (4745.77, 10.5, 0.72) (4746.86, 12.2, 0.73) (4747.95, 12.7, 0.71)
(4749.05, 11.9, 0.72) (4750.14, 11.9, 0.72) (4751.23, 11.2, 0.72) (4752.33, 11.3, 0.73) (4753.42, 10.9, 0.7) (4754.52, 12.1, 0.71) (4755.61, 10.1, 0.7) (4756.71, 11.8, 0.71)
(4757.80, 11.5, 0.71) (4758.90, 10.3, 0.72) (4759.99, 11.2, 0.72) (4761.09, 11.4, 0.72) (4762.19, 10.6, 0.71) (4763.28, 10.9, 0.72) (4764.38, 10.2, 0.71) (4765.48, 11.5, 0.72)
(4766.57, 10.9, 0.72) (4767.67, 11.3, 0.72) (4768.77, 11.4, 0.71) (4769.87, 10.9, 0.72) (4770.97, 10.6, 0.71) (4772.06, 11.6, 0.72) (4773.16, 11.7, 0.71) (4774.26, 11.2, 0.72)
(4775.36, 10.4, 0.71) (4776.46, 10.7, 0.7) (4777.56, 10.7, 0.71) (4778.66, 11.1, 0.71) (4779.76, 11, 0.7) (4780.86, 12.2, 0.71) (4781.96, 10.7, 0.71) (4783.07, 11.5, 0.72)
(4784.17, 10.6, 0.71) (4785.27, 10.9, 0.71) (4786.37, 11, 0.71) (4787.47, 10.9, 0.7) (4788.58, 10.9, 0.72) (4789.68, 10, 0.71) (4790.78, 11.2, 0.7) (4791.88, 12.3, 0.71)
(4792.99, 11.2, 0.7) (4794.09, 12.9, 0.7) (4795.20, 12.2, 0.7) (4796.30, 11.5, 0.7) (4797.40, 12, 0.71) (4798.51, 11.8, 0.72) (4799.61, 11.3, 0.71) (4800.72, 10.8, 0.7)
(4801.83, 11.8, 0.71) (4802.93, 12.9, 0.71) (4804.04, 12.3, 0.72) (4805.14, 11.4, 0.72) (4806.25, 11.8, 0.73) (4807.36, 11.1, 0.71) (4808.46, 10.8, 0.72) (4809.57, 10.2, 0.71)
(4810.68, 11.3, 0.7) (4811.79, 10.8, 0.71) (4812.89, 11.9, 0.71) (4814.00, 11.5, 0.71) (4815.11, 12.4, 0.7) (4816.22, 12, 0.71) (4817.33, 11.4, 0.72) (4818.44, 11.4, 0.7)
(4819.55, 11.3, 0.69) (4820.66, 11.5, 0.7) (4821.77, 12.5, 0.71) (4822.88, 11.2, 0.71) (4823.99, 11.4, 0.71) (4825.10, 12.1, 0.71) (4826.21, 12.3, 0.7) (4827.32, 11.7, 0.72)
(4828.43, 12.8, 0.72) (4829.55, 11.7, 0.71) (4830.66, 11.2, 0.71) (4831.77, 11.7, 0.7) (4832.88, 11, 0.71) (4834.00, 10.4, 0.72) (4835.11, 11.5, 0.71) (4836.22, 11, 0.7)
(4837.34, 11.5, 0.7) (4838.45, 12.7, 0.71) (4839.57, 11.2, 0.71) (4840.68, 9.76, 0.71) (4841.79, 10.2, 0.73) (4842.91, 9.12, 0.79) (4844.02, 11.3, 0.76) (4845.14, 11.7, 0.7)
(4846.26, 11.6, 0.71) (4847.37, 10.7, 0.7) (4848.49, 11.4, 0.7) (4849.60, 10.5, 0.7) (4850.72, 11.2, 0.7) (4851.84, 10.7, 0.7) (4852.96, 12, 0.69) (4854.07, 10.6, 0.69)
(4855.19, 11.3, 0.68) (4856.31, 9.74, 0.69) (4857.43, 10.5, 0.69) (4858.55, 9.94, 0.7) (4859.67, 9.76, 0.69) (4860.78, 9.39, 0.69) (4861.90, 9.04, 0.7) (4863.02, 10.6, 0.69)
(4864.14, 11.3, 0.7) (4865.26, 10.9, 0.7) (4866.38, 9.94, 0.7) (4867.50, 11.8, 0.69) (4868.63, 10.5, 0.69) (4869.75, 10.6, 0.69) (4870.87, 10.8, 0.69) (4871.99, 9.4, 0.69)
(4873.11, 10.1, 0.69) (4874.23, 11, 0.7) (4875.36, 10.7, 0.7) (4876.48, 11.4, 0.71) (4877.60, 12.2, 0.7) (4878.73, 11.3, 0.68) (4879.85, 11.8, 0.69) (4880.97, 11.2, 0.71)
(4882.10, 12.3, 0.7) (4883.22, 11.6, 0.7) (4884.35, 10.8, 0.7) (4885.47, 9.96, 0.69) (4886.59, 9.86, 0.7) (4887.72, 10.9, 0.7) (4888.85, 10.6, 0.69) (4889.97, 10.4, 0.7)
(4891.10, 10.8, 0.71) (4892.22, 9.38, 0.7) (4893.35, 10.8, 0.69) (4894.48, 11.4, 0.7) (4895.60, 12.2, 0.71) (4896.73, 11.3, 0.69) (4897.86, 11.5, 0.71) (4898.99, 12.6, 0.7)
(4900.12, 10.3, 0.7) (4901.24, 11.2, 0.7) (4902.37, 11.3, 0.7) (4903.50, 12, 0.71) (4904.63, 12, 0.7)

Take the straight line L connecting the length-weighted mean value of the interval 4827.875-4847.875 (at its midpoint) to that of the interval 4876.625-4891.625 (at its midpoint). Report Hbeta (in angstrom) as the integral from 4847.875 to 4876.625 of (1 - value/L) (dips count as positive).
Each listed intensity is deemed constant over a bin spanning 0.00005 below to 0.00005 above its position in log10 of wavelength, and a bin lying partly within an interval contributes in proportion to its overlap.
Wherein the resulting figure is 1.4 angstrom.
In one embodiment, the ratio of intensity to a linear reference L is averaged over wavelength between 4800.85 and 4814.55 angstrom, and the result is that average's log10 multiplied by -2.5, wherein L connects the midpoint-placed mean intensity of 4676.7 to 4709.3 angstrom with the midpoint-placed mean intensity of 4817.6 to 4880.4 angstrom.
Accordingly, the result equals -0.06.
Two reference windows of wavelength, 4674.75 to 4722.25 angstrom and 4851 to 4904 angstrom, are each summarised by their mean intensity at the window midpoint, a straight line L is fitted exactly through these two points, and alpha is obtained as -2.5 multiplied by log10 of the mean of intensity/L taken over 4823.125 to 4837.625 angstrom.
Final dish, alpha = -0.08 mag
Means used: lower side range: 10.6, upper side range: 10.8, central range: 11.6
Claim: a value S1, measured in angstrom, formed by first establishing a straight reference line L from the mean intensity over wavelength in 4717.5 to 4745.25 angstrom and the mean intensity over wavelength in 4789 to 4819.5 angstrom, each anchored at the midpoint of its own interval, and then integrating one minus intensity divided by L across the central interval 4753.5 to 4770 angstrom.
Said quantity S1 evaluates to 0.46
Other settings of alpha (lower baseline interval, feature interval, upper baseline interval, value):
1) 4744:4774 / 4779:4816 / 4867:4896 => -0.03 mag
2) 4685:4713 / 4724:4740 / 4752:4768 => -0.05 mag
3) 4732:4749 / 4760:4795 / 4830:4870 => 0.02 mag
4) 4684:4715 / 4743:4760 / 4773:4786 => -0.05 mag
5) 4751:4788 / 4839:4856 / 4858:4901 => 0.00 mag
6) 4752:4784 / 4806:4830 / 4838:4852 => -0.06 mag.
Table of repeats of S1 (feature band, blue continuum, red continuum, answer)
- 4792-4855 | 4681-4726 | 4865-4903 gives -3.4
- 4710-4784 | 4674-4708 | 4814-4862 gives -2.7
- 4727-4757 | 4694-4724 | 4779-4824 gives -1.1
